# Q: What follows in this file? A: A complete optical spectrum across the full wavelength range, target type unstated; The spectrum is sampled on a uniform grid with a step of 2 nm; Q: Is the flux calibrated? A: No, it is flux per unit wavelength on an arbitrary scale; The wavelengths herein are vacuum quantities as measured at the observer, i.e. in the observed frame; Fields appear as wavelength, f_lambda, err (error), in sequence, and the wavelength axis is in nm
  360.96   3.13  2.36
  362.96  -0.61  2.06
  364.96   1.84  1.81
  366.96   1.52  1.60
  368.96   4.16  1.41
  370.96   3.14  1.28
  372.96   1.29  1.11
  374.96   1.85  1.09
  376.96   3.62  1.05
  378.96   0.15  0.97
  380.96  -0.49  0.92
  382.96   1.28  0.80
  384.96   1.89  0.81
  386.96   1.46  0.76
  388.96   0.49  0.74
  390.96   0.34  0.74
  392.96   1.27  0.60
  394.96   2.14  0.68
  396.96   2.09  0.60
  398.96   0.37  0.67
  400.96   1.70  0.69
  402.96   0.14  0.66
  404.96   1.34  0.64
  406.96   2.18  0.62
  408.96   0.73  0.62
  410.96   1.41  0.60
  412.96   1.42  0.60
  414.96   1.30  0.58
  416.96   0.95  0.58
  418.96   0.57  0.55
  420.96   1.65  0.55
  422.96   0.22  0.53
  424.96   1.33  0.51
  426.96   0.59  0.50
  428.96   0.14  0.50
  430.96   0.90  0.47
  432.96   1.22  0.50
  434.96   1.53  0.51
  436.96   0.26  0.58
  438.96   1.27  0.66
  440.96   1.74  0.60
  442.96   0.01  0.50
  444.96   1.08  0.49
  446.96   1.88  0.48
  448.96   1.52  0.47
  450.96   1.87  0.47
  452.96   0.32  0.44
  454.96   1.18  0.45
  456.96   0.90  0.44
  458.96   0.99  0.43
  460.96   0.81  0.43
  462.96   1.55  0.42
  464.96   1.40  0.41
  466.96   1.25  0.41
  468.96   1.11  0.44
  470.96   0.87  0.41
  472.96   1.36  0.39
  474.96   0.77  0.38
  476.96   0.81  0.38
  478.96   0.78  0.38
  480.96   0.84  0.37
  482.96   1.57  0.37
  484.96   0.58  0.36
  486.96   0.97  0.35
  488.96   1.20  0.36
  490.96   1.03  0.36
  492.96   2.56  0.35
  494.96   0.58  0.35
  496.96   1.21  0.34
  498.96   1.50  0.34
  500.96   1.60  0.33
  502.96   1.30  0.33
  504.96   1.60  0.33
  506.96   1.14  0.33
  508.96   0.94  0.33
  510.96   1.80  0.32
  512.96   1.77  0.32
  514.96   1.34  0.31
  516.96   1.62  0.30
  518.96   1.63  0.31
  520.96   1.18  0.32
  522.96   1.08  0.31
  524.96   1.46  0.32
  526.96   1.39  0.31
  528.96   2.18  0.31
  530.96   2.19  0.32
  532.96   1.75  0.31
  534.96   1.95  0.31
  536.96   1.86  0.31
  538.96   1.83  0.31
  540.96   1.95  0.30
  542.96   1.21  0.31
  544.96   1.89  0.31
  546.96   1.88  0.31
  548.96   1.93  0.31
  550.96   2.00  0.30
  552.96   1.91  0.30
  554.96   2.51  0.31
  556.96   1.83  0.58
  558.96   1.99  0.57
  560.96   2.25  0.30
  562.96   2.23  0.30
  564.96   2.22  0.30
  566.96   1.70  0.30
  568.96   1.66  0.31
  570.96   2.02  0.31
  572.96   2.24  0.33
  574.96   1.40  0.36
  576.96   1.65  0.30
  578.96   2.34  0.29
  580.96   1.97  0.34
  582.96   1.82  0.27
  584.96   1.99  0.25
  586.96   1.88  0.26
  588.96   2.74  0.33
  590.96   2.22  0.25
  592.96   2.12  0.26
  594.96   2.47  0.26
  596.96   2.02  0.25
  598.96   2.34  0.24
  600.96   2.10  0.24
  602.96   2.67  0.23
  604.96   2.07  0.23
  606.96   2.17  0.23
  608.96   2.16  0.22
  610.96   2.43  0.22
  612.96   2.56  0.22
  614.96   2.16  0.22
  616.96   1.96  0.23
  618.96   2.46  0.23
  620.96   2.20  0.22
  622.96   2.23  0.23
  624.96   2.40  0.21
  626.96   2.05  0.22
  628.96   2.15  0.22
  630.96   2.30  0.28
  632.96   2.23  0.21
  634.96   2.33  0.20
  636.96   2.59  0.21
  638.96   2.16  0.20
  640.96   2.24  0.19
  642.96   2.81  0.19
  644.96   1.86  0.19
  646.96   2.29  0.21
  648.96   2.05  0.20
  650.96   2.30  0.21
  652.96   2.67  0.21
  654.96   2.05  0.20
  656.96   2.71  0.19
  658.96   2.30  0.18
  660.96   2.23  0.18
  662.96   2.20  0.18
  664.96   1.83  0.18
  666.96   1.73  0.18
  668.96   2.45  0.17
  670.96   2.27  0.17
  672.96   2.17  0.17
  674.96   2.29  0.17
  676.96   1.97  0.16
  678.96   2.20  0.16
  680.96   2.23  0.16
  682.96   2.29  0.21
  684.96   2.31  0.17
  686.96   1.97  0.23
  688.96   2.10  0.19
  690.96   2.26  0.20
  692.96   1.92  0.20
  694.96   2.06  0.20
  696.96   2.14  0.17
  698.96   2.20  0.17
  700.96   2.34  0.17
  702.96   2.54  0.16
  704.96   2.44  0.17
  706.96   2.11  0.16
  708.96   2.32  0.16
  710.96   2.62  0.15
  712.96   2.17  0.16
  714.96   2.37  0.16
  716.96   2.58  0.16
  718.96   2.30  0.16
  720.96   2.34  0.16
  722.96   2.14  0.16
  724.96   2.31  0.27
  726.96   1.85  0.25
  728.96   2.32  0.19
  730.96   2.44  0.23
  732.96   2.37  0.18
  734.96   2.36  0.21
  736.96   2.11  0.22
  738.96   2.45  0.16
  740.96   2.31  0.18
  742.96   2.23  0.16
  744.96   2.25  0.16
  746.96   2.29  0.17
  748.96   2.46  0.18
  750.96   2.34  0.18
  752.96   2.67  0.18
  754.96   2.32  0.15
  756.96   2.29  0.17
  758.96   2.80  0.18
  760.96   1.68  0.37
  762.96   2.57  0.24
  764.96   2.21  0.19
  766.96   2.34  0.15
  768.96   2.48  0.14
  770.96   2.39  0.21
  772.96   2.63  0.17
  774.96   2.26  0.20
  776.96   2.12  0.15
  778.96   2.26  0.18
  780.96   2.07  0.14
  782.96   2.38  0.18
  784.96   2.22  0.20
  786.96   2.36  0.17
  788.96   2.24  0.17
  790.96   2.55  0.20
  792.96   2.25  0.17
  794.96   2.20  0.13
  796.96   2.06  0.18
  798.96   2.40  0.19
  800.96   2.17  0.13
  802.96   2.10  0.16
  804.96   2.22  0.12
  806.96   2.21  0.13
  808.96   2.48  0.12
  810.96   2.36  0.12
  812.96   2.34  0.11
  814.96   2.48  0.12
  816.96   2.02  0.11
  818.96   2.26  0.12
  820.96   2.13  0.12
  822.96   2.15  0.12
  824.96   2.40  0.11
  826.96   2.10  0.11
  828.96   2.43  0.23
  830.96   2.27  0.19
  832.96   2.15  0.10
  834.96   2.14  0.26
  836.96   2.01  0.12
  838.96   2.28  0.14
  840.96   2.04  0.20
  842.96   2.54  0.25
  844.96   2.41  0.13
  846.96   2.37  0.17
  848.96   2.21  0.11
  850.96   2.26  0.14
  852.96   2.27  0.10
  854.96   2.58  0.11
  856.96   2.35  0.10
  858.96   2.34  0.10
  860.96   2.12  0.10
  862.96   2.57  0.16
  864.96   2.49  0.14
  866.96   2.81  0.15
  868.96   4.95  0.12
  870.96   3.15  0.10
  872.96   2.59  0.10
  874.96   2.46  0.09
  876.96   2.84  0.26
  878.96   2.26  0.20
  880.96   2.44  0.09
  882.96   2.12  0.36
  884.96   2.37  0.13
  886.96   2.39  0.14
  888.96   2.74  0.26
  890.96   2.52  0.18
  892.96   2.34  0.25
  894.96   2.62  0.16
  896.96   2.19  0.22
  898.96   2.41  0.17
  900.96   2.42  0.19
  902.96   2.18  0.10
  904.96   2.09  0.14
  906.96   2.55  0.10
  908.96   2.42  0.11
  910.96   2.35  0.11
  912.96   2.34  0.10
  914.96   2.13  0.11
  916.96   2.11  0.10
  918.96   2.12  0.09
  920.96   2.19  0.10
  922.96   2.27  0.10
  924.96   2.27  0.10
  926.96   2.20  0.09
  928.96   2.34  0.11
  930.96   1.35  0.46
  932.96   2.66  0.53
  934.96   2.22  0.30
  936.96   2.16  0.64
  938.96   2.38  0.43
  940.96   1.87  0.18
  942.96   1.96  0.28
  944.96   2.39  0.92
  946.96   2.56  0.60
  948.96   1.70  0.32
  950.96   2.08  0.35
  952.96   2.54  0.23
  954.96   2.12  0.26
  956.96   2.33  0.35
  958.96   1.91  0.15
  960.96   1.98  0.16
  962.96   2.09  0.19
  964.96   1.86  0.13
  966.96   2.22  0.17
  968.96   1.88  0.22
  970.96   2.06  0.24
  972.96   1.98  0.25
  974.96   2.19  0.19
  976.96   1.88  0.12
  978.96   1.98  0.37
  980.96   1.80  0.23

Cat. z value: 0.324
